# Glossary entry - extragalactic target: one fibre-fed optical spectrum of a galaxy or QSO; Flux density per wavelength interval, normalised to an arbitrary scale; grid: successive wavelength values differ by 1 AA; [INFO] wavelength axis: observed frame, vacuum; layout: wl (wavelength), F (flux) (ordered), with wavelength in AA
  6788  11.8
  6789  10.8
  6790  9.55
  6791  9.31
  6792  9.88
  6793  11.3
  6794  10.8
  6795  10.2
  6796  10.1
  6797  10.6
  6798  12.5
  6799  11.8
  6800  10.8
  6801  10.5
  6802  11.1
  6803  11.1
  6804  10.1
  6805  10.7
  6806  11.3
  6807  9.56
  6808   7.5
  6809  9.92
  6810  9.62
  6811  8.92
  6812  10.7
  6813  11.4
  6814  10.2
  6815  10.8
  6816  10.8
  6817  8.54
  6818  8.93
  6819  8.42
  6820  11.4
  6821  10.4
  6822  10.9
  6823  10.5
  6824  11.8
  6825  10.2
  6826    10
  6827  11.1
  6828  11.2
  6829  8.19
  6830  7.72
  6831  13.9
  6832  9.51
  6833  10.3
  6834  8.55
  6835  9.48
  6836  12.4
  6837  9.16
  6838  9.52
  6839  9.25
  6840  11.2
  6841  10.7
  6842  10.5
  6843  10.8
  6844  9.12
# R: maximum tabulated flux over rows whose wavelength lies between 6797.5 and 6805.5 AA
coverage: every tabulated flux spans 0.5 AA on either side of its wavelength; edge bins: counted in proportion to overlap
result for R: 12.5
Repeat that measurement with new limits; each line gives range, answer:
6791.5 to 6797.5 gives 11.3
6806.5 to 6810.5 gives 9.92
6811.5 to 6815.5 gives 11.4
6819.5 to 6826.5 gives 11.8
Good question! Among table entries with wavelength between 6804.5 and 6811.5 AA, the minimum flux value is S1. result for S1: 7.5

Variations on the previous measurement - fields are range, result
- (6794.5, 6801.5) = 10.1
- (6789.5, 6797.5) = 9.31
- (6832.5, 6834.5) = 8.55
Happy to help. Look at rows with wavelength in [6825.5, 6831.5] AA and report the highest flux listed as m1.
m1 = 13.9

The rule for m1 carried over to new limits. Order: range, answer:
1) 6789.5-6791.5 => 9.55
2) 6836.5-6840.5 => 11.2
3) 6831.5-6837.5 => 12.4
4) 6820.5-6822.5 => 10.9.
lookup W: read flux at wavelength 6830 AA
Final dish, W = 7.72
